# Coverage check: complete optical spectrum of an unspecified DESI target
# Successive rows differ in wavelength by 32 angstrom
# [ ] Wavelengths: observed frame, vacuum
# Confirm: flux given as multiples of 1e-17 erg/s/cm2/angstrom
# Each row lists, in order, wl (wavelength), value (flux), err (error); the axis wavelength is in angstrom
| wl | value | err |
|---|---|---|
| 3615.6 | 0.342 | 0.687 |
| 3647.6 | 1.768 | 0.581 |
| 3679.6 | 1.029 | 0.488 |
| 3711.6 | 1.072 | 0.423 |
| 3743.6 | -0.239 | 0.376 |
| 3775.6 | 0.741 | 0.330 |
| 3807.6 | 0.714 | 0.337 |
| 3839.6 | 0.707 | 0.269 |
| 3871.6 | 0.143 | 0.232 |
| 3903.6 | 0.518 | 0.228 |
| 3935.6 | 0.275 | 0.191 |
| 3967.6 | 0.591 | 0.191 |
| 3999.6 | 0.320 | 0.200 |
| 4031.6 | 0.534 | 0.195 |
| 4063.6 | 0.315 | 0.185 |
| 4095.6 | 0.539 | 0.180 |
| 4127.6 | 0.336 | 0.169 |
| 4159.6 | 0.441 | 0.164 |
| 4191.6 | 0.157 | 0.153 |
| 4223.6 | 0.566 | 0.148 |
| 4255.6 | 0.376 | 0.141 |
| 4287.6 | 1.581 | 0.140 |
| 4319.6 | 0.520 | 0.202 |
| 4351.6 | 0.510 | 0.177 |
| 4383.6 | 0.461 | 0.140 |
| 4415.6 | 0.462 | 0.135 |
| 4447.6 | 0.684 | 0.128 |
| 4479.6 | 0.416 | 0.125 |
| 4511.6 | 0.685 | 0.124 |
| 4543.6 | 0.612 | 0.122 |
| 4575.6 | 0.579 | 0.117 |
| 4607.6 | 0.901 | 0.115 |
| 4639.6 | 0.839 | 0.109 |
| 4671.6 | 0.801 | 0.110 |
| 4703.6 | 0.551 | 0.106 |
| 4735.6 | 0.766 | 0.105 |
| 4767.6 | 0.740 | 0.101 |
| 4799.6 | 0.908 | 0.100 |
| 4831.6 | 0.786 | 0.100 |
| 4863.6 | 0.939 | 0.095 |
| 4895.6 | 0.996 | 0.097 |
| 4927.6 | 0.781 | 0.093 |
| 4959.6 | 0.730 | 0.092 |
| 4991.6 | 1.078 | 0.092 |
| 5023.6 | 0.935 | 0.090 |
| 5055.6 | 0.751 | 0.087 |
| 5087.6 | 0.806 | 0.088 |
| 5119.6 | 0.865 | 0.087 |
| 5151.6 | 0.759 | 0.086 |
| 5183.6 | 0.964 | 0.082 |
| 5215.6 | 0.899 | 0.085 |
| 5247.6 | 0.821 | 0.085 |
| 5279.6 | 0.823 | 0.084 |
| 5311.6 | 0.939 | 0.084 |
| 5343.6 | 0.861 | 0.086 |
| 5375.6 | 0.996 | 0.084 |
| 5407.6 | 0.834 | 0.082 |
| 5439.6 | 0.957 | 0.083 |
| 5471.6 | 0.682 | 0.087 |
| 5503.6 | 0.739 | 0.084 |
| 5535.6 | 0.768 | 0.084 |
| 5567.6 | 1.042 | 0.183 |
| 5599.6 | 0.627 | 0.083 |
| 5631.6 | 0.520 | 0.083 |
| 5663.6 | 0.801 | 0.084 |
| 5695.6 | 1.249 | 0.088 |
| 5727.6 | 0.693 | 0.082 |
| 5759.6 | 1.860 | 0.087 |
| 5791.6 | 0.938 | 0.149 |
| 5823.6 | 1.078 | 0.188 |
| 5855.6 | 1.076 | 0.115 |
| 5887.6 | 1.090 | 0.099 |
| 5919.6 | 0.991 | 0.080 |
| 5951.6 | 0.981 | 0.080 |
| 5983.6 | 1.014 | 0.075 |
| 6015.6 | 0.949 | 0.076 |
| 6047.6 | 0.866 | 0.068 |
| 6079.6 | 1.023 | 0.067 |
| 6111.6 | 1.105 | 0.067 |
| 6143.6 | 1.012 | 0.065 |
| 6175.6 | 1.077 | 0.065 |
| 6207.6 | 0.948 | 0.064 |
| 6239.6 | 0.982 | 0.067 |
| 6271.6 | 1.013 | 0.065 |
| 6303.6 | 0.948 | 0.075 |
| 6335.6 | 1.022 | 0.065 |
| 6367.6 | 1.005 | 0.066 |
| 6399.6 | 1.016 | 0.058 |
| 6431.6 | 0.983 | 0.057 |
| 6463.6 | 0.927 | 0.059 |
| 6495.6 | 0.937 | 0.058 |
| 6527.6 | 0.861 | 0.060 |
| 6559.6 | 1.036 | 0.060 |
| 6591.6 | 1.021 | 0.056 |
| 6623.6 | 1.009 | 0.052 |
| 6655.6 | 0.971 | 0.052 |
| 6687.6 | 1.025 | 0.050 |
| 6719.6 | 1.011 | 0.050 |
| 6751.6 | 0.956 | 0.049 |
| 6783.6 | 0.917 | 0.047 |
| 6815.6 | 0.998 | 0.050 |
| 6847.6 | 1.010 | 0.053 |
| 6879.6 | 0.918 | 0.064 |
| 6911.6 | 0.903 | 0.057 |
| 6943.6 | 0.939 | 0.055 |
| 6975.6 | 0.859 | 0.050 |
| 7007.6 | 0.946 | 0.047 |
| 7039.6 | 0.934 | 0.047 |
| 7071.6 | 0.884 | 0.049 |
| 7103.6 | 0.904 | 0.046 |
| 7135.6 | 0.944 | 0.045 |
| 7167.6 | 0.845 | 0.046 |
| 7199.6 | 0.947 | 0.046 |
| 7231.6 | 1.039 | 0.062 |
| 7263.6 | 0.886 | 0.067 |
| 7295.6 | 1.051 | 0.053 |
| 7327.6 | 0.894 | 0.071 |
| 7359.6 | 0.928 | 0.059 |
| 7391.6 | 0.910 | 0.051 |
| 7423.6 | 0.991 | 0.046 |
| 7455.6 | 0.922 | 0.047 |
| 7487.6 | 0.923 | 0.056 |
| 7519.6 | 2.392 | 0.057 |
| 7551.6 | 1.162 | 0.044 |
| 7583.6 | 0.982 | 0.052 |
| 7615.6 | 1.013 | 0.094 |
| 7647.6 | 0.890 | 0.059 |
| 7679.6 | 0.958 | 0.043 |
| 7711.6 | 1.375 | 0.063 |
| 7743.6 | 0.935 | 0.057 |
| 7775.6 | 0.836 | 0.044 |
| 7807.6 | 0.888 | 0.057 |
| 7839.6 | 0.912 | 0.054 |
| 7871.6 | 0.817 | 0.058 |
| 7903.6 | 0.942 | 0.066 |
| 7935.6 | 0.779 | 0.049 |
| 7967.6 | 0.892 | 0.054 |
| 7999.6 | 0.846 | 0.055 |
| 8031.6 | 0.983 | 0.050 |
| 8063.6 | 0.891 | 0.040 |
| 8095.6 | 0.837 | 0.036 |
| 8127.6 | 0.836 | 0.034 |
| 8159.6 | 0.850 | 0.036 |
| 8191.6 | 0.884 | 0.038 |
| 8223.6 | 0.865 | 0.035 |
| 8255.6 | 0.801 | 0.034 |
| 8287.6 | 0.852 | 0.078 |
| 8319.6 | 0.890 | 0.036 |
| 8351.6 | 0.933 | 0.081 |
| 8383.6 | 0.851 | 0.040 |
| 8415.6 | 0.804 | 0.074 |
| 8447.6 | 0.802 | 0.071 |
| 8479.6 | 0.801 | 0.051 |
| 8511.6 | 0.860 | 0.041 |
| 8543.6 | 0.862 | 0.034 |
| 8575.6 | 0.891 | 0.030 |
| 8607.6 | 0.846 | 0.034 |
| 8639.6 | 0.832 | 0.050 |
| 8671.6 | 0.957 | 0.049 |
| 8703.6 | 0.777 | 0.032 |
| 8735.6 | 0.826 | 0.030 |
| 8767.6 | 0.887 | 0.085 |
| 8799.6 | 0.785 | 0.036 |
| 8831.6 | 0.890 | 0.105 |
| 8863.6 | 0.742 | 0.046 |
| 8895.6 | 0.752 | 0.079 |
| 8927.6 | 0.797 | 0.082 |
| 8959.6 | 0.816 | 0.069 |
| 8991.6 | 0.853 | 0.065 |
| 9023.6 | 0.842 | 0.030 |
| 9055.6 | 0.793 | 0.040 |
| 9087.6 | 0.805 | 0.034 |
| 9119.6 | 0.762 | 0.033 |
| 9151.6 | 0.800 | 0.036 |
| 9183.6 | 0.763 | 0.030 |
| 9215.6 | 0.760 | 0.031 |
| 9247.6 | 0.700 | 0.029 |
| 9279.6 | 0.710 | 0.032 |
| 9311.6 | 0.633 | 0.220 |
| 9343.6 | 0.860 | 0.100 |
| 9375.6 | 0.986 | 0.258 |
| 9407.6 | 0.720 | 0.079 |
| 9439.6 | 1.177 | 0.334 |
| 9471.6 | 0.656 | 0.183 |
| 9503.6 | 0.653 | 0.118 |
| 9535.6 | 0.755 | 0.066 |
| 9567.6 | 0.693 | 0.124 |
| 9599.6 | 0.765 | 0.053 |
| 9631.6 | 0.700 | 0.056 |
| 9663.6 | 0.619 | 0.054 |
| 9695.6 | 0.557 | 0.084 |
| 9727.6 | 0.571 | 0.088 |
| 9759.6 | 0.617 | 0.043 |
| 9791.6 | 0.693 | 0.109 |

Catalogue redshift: 0.148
